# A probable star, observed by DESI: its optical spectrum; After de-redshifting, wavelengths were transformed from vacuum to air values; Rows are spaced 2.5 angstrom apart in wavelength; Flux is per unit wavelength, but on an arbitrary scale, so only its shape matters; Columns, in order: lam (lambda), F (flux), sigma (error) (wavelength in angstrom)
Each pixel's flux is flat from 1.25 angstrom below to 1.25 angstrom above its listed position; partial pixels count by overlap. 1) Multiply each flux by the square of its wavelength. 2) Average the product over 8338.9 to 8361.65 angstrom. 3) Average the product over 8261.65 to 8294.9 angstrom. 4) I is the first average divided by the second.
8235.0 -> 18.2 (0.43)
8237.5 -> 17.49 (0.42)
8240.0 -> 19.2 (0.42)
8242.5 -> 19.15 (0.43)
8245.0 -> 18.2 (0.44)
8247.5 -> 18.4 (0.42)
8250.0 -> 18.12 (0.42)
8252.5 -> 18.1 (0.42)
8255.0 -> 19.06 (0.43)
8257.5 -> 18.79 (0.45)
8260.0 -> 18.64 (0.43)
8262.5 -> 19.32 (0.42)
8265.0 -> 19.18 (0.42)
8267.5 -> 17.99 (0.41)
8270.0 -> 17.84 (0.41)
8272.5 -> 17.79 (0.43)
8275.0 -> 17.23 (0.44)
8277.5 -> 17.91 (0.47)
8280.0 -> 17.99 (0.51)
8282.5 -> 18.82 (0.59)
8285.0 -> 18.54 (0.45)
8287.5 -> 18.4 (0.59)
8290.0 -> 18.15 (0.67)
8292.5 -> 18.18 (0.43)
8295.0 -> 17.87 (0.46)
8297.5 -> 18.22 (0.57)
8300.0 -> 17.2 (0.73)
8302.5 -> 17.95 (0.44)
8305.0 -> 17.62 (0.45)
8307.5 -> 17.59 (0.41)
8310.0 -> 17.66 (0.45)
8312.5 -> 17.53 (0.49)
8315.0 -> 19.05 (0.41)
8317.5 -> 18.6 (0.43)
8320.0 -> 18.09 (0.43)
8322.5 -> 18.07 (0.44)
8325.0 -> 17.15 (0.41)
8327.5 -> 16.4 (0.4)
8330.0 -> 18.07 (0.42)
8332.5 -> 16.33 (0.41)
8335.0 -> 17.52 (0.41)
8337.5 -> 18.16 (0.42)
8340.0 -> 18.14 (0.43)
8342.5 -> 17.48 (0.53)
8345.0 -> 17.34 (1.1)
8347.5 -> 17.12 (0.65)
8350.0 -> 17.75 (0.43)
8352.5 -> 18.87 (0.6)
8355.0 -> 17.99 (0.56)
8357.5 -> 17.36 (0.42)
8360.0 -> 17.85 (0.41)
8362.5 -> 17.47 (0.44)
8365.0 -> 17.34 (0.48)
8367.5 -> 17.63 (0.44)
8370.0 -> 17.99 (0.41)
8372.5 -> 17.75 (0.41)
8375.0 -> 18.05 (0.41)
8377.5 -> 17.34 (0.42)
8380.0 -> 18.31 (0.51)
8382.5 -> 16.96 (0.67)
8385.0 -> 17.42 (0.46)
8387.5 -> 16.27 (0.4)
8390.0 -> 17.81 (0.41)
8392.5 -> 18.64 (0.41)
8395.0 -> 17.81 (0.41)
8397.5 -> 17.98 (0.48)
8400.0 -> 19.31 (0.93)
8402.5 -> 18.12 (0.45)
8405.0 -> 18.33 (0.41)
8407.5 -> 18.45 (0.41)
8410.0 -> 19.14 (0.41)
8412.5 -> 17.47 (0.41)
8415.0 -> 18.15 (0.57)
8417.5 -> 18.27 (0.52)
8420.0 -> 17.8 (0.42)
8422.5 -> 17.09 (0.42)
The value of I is 1.0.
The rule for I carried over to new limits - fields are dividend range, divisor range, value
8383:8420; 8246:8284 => 1.02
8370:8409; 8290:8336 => 1.03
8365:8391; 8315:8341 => 1.00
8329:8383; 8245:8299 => 0.99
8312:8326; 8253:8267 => 0.97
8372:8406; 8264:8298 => 1.01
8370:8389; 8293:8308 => 1.00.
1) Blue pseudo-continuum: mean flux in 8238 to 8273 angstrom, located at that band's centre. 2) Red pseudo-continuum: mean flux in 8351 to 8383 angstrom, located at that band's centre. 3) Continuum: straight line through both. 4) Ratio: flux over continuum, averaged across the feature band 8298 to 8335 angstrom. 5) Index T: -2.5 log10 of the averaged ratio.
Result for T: 0.03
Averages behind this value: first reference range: 18.5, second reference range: 17.8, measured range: 17.7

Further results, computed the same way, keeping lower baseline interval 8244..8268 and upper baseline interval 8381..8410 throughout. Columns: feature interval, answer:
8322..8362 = 0.04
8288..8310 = 0.03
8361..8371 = 0.03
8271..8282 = 0.04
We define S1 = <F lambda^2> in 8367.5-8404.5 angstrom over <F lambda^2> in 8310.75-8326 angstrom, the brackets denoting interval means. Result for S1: 1.0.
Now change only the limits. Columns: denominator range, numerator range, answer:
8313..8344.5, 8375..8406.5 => 1.02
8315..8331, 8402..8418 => 1.05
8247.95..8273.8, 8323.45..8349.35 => 0.96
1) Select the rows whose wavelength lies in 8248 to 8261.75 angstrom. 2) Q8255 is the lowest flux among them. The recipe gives 18.1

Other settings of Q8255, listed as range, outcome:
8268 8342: 16.33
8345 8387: 16.96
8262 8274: 17.79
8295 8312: 17.2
